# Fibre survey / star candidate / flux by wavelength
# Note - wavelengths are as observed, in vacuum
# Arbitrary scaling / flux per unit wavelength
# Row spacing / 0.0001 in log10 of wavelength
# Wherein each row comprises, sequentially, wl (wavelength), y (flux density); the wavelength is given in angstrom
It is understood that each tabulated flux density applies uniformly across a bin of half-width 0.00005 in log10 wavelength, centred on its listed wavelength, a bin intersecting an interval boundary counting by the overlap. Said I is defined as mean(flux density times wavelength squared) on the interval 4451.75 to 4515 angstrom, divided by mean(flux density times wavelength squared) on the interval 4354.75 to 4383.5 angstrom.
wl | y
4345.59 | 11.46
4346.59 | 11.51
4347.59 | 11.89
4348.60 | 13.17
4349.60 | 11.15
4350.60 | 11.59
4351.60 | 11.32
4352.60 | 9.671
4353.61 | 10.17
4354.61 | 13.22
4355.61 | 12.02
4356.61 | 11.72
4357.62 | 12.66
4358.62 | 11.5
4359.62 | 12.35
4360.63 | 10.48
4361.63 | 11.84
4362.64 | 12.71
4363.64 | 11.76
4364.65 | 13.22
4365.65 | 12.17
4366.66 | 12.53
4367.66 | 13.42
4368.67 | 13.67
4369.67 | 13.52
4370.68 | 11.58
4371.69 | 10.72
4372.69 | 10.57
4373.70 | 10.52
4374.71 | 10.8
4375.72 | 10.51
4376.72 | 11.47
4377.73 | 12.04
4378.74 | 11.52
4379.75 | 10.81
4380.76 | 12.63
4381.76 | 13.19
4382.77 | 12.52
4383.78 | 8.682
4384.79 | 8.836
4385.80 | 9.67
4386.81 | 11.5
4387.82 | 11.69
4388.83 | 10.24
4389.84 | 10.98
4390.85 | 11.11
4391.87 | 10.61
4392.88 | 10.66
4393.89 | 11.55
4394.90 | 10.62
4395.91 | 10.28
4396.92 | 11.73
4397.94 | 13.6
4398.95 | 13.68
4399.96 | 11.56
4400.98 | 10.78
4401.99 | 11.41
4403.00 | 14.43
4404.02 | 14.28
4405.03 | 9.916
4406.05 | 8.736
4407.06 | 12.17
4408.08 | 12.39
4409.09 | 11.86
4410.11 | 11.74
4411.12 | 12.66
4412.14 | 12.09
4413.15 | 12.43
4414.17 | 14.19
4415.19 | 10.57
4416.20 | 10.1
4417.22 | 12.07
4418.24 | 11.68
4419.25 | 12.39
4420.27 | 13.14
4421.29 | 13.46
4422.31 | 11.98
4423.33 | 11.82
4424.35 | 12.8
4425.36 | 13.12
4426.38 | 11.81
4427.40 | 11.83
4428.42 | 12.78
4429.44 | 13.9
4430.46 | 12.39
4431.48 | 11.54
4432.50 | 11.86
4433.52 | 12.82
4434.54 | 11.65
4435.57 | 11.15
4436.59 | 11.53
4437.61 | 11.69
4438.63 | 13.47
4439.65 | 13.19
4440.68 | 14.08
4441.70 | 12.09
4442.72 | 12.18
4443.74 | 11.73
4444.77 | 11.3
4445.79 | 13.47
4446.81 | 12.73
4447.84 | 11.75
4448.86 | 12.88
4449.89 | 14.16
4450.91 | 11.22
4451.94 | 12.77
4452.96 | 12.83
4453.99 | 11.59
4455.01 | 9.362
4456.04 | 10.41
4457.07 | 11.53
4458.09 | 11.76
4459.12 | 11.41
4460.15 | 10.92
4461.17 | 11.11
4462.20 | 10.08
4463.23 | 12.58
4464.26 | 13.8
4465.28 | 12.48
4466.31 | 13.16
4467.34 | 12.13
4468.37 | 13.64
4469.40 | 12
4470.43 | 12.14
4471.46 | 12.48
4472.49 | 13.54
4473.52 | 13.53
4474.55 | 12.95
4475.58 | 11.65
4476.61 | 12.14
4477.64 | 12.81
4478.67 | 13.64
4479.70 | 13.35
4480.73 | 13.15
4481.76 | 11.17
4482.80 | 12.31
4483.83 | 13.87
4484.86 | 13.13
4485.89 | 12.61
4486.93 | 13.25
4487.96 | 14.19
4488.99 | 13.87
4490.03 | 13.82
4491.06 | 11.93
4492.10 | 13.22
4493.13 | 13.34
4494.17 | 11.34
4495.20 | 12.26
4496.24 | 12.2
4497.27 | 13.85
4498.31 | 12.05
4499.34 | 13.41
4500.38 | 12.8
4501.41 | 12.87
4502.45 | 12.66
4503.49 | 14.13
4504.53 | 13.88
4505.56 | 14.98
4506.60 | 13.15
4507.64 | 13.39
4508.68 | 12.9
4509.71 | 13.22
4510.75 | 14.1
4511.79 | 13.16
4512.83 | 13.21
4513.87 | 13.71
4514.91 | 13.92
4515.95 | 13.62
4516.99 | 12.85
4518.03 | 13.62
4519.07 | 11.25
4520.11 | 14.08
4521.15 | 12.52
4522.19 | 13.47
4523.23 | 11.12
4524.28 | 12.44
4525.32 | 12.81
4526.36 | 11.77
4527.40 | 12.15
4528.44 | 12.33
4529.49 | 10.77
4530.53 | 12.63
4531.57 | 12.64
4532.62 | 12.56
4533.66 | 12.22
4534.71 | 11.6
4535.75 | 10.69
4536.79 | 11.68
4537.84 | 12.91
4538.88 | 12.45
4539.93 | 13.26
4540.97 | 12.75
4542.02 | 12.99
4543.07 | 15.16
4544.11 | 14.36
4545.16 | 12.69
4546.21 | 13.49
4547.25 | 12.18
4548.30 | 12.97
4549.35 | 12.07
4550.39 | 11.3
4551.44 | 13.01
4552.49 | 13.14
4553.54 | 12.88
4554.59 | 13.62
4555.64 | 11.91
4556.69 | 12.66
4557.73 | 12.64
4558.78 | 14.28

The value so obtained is 1.12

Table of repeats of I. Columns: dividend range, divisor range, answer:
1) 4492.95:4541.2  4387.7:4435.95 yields 1.12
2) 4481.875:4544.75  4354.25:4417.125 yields 1.17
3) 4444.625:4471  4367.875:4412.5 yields 1.08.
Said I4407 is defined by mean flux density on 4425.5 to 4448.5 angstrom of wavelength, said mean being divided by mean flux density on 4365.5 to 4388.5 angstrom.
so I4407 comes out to 1.1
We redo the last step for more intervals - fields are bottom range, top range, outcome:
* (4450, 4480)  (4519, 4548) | 1.03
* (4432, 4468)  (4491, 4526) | 1.08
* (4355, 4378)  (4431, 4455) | 1.03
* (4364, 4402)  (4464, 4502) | 1.12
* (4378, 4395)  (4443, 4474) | 1.10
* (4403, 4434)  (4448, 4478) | 1.00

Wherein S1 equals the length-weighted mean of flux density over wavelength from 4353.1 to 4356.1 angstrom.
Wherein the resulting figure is 11.8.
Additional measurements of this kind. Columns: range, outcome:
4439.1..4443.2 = 12.9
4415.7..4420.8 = 11.9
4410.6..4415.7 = 12.4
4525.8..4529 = 12.1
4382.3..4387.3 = 10.2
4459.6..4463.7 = 11.2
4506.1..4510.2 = 13.2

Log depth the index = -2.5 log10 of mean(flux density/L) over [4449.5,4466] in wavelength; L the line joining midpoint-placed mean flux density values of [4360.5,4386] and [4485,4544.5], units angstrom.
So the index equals 0.06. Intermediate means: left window 11.6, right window 12.9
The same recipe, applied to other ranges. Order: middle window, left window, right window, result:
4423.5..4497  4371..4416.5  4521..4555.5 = -0.043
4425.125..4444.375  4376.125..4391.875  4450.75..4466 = -0.080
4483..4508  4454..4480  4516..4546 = -0.069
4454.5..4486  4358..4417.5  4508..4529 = 0.014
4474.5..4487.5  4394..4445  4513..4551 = -0.031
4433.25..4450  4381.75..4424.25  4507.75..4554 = -0.039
